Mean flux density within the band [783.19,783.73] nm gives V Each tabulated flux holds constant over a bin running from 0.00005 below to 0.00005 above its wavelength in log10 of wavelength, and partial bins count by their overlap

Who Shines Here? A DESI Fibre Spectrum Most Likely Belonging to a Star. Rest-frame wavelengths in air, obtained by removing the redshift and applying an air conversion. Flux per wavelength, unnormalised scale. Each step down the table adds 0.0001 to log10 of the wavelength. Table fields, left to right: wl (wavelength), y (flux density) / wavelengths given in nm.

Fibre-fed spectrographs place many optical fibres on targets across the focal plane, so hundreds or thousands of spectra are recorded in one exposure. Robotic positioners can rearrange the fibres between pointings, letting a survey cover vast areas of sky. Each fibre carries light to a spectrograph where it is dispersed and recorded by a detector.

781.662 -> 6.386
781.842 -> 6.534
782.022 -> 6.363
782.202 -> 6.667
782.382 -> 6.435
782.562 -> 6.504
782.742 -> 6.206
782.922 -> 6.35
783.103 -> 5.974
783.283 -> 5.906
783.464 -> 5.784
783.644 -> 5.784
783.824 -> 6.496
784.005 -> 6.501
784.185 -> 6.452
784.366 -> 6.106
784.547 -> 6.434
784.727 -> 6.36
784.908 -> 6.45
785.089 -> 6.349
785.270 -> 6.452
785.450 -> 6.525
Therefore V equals 5.83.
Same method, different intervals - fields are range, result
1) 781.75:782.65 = 6.5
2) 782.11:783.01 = 6.44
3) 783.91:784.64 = 6.37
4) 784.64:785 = 6.4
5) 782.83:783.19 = 6.16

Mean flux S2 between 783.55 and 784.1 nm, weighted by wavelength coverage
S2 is 6.27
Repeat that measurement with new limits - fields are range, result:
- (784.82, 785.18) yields 6.39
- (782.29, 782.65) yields 6.48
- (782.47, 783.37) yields 6.19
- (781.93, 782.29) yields 6.52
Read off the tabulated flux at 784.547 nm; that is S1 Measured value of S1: 6.434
